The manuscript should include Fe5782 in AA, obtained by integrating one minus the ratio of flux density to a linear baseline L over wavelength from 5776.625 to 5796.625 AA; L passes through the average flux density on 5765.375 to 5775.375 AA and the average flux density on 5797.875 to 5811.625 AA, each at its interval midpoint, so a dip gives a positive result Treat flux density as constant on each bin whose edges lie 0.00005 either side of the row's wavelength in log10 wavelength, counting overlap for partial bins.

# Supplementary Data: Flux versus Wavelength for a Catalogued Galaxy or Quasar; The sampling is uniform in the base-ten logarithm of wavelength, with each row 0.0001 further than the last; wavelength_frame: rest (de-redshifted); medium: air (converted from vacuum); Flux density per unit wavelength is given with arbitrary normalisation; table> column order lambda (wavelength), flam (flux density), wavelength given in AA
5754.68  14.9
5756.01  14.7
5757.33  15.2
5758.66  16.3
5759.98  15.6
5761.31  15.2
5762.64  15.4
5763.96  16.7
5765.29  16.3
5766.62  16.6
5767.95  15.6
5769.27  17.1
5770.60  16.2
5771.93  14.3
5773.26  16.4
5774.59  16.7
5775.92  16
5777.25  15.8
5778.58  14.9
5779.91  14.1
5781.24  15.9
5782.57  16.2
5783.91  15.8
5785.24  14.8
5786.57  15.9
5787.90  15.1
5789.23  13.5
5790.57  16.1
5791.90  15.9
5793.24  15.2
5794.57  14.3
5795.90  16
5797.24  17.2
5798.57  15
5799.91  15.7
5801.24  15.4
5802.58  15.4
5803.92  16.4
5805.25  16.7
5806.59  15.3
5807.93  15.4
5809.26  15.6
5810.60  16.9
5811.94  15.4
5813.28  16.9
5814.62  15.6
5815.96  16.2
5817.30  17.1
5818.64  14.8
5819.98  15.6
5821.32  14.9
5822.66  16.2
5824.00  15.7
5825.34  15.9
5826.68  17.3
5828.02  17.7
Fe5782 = 0.8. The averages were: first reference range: 16.1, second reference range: 15.8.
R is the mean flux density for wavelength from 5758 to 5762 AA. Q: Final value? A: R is 15.7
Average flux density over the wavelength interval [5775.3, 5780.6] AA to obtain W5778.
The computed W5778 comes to 15.2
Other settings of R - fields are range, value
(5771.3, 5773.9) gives 15.3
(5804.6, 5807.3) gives 16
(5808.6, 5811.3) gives 16.2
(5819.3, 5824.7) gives 15.6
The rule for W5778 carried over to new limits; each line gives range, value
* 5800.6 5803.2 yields 15.4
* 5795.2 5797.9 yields 16.6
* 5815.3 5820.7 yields 15.9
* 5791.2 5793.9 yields 15.5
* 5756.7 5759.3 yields 15.7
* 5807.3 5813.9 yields 16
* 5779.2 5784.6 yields 15.5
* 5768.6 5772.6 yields 15.9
